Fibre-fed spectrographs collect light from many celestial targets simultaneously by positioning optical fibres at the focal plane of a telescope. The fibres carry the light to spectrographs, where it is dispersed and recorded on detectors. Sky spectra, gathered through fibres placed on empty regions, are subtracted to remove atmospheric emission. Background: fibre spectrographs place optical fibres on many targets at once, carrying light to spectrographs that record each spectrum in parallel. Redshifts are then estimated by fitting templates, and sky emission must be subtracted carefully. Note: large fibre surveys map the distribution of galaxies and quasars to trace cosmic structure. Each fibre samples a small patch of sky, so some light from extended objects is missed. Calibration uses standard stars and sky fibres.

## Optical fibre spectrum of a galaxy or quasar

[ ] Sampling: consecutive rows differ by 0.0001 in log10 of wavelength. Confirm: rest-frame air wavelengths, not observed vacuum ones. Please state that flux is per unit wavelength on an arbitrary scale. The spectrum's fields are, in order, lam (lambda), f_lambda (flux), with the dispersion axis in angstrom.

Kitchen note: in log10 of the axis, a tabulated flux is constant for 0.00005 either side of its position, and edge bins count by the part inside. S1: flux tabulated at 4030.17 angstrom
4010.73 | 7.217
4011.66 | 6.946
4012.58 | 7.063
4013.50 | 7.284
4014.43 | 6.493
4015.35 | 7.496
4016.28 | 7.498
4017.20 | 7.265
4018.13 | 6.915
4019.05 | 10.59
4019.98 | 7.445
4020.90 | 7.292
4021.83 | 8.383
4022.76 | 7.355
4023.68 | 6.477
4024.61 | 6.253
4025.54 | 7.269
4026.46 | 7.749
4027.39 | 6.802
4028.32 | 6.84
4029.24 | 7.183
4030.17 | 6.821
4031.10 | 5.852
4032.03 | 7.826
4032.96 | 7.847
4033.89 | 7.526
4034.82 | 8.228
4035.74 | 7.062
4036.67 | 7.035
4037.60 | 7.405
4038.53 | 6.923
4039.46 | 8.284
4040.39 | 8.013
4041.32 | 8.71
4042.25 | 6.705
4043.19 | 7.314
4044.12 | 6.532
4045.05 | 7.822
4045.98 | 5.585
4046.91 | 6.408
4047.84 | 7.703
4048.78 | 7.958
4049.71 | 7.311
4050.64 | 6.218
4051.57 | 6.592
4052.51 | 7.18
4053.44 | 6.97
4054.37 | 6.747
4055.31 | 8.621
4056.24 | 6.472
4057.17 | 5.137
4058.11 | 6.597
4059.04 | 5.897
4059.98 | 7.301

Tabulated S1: 6.821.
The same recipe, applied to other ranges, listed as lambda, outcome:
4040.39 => 8.013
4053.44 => 6.97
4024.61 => 6.253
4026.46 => 7.749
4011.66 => 6.946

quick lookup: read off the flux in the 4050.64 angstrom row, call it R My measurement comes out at 6.218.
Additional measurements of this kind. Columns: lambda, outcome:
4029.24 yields 7.183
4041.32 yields 8.71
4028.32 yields 6.84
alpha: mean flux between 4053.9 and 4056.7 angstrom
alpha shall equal 7.28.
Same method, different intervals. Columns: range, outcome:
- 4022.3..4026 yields 6.84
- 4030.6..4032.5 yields 6.82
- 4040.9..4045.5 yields 7.39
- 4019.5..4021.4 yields 7.4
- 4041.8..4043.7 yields 6.97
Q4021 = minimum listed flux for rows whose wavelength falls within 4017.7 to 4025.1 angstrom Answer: 6.253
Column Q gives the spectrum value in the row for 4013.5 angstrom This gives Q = 7.284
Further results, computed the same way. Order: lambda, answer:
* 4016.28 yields 7.498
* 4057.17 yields 5.137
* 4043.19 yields 7.314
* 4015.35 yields 7.496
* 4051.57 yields 6.592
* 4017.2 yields 7.265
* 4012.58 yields 7.063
